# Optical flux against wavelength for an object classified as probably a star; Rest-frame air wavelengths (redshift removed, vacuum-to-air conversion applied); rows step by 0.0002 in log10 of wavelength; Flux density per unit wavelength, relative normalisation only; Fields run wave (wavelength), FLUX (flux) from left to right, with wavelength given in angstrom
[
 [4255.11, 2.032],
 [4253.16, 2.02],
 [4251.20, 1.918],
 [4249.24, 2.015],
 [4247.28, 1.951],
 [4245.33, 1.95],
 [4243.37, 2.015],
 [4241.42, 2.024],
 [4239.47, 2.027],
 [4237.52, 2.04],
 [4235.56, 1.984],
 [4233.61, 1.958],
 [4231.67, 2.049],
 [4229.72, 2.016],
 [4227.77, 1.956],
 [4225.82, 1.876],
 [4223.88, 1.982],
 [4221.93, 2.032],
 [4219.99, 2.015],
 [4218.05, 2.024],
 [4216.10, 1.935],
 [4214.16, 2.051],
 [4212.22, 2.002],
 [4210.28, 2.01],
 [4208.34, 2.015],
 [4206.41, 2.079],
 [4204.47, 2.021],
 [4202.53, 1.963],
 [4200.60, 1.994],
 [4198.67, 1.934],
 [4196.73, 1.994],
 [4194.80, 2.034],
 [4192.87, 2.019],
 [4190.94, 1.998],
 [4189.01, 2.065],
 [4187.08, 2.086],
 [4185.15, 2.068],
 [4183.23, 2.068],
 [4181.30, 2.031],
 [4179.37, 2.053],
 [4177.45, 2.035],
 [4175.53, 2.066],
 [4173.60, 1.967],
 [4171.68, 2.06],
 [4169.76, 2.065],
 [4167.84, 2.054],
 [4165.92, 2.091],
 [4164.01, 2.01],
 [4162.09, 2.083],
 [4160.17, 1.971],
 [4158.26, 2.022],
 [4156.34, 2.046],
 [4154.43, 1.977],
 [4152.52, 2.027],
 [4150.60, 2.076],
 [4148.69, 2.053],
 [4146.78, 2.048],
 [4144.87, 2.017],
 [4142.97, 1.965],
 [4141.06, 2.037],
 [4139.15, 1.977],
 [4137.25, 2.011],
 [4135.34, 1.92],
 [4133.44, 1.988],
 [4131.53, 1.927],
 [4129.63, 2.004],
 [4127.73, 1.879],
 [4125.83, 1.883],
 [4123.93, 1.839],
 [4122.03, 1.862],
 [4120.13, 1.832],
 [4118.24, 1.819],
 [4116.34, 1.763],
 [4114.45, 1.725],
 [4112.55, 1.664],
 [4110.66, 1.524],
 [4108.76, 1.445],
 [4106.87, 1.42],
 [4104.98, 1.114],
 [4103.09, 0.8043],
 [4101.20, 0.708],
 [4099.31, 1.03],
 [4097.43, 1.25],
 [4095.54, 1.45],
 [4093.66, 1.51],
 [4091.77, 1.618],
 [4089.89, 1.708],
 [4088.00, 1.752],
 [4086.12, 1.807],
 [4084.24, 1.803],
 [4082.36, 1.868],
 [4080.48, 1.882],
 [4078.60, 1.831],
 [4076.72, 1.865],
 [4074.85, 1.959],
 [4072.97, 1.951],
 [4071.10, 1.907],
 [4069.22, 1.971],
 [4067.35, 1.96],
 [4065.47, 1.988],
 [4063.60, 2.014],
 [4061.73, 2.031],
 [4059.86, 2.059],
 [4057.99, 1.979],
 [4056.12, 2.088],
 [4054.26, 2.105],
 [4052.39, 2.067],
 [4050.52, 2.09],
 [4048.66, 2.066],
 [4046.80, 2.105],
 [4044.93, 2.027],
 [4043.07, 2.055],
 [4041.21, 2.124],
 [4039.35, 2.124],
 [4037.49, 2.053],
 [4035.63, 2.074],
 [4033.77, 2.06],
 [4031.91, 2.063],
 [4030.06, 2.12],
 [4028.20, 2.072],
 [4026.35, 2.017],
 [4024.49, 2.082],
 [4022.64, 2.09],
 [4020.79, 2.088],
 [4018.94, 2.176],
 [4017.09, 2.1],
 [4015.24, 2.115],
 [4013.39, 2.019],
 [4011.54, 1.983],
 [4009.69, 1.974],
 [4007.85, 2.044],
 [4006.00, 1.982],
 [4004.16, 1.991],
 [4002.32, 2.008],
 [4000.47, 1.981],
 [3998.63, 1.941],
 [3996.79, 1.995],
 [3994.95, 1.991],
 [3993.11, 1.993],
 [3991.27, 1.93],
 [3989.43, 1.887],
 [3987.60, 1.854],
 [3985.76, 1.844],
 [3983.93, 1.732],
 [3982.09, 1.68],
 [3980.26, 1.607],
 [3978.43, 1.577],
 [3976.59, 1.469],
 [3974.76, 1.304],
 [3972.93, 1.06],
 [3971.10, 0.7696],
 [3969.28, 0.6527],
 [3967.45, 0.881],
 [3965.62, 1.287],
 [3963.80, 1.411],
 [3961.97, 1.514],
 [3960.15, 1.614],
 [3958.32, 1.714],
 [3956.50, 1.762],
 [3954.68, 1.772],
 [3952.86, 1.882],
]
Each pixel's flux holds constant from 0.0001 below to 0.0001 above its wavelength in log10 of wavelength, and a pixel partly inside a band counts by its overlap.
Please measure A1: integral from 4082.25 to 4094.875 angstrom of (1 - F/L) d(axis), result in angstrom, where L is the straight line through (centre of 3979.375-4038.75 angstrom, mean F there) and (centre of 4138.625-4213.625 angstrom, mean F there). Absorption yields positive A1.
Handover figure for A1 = 1.9 angstrom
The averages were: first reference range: 1.99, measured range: 1.71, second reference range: 2.03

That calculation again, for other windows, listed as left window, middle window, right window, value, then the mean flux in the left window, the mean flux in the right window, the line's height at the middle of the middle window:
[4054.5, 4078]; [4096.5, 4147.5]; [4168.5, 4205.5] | 8.2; 1.98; 2.03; 2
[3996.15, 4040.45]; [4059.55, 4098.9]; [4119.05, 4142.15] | 3.6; 2.05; 1.93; 1.98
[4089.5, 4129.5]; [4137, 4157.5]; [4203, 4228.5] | -4.0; 1.52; 2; 1.69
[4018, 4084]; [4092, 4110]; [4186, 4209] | 7.2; 2.03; 2.02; 2.02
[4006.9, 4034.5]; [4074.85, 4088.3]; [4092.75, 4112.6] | -3.5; 2.07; 1.25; 1.46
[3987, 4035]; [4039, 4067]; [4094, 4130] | -3.8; 2.02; 1.52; 1.81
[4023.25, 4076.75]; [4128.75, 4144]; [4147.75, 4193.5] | 0.5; 2.04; 2.04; 2.04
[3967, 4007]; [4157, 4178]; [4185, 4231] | -1.1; 1.65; 2.01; 1.94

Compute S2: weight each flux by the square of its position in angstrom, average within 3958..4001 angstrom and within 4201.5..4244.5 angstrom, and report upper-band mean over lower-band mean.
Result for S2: 1.44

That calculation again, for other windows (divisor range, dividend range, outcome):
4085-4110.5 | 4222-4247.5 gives 1.56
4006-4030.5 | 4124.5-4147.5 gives 1.01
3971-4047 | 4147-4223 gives 1.15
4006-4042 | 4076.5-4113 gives 0.75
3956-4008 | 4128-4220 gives 1.36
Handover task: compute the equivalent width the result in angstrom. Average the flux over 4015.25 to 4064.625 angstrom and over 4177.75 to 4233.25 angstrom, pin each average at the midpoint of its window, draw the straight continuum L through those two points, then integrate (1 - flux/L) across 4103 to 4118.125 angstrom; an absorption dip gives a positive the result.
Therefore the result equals 4.1 angstrom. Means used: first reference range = 2.08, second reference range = 2.01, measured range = 1.49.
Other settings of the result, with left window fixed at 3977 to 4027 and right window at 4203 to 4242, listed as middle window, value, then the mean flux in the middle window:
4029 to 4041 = -0.8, 2.08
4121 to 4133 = 0.5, 1.9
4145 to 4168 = -0.6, 2.04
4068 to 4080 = 0.3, 1.91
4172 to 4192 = -0.5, 2.04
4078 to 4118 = 9.3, 1.51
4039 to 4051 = -0.8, 2.08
